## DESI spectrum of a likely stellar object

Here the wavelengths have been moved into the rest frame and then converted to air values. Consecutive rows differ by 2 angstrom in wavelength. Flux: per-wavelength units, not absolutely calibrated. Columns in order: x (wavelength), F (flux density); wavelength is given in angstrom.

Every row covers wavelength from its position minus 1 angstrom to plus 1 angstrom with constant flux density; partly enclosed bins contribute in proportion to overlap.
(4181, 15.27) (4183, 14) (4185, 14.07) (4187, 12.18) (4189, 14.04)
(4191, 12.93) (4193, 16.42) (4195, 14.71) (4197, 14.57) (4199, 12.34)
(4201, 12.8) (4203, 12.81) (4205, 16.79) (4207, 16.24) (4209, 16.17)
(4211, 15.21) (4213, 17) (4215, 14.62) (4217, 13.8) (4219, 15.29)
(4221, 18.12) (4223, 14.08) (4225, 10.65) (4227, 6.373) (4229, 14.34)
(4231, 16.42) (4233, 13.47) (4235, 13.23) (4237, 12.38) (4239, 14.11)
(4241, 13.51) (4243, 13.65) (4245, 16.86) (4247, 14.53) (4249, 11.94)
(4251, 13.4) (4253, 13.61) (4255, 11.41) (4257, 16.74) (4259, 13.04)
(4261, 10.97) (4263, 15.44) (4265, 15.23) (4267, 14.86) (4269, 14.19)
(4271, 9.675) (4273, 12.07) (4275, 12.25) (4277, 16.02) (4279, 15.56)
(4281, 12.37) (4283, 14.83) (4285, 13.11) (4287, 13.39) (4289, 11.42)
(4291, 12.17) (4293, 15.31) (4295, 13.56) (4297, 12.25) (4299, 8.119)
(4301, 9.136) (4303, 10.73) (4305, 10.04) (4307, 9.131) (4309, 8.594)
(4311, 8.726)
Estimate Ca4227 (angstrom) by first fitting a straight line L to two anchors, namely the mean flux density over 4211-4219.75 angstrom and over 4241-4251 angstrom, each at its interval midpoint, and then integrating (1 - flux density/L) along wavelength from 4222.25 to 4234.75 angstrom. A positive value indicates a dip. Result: 1.8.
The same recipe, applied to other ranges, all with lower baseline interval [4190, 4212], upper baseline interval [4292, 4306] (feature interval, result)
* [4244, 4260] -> -1.3 angstrom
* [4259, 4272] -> -1.0 angstrom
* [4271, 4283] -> -1.4 angstrom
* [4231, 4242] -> -0.2 angstrom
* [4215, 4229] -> 0.7 angstrom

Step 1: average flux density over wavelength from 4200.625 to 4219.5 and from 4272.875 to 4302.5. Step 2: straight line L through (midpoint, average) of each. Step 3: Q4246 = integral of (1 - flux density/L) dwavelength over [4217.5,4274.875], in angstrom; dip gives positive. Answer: 2.0 angstrom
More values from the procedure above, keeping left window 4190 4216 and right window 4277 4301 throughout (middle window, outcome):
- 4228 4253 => 0.0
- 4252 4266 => -0.2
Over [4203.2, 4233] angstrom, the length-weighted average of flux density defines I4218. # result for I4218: 14.6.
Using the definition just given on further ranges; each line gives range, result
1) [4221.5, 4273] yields 13.4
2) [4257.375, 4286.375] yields 13.6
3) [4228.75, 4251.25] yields 14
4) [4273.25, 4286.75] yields 13.9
